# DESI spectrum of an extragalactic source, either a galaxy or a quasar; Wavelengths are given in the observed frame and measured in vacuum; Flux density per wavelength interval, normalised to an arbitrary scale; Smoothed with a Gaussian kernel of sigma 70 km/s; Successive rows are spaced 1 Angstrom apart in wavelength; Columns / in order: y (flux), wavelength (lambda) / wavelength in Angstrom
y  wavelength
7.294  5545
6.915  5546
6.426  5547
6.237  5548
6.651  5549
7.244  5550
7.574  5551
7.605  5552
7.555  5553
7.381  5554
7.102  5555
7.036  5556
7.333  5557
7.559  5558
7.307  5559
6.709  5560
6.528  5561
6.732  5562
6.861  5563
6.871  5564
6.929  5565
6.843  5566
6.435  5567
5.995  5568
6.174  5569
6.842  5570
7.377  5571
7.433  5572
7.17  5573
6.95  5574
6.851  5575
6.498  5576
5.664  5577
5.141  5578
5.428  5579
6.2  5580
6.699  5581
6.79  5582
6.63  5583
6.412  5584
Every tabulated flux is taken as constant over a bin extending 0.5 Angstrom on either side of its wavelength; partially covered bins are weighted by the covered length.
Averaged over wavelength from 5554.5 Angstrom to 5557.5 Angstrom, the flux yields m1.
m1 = 7.16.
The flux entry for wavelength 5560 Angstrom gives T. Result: 6.709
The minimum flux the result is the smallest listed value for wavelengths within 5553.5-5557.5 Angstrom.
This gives 7.036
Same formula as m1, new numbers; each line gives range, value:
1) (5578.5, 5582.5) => 6.28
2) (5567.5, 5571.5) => 6.6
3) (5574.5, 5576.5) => 6.67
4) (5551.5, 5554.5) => 7.51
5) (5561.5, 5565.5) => 6.85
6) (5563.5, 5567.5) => 6.77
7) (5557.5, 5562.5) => 6.97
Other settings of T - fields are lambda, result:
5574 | 6.95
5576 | 6.498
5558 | 7.559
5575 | 6.851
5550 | 7.244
